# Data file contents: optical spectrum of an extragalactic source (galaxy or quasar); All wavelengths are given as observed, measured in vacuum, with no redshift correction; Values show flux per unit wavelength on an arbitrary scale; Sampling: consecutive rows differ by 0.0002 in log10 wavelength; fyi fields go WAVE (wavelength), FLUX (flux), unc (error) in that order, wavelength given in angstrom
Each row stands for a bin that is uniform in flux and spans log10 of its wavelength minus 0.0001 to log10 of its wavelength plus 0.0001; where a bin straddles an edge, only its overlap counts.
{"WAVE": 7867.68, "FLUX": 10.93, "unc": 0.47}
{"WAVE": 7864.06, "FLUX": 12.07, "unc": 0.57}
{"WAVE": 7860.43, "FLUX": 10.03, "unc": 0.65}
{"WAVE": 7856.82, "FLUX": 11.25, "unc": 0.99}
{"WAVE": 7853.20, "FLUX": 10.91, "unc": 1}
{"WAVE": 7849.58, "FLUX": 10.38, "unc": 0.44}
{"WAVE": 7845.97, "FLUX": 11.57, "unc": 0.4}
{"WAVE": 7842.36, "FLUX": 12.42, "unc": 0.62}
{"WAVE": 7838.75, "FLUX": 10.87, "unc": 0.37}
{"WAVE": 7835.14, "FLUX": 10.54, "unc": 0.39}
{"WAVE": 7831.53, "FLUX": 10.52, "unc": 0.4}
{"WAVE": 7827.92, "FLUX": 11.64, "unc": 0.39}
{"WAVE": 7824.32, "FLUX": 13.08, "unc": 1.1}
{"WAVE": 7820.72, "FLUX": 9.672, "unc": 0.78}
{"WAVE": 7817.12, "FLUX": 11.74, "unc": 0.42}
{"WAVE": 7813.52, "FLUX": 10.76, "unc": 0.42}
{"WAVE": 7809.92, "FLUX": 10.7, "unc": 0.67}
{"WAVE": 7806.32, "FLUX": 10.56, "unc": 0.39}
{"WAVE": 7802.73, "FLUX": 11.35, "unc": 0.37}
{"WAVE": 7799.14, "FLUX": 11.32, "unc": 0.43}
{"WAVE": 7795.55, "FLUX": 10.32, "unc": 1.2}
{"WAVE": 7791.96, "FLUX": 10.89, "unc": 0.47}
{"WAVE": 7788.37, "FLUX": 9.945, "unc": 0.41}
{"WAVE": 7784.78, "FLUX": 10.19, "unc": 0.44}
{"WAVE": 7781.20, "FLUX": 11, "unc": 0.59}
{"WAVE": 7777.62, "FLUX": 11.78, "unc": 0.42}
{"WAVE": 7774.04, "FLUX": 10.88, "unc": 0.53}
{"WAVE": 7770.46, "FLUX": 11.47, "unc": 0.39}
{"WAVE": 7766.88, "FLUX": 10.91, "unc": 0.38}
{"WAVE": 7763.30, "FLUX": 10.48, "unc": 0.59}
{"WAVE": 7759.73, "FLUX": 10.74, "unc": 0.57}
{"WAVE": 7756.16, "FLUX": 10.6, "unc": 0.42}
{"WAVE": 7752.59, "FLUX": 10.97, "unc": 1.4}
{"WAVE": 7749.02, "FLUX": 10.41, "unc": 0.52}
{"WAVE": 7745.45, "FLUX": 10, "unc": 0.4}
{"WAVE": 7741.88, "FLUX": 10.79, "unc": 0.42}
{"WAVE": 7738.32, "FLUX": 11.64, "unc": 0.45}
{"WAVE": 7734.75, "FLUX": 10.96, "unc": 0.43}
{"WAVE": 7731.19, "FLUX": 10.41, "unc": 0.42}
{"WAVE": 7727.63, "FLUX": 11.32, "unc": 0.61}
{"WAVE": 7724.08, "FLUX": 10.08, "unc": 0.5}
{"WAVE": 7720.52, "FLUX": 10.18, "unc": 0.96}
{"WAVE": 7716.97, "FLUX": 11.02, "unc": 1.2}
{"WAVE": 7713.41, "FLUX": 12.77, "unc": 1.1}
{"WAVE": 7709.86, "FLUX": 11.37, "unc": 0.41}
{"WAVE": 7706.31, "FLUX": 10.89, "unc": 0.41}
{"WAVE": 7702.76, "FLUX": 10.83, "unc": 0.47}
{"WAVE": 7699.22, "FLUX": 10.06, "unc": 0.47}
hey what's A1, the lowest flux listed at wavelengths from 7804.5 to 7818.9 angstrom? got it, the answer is 10.56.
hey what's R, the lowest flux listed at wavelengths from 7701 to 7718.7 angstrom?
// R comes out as 10.83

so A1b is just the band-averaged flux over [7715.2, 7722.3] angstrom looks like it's 10.6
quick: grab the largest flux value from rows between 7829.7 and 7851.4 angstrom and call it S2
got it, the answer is 12.42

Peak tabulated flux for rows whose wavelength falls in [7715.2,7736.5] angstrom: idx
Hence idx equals 11.32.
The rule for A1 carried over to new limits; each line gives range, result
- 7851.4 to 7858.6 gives 10.91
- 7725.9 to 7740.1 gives 10.41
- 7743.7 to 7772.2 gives 10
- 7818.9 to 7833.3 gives 9.672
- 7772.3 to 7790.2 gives 9.945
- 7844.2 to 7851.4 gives 10.38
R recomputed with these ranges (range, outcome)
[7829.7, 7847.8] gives 10.52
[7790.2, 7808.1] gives 10.32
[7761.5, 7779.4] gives 10.48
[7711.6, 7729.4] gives 10.08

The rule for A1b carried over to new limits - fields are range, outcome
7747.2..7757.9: 10.7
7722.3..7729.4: 10.7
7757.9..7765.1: 10.6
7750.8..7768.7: 10.7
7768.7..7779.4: 11.4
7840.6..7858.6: 11.3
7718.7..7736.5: 10.6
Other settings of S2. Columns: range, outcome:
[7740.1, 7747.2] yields 10.79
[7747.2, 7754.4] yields 10.97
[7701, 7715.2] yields 12.77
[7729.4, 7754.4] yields 11.64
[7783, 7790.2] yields 10.19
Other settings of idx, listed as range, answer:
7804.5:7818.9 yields 11.74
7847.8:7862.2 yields 11.25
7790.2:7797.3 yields 10.89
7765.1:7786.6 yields 11.78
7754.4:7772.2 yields 11.47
